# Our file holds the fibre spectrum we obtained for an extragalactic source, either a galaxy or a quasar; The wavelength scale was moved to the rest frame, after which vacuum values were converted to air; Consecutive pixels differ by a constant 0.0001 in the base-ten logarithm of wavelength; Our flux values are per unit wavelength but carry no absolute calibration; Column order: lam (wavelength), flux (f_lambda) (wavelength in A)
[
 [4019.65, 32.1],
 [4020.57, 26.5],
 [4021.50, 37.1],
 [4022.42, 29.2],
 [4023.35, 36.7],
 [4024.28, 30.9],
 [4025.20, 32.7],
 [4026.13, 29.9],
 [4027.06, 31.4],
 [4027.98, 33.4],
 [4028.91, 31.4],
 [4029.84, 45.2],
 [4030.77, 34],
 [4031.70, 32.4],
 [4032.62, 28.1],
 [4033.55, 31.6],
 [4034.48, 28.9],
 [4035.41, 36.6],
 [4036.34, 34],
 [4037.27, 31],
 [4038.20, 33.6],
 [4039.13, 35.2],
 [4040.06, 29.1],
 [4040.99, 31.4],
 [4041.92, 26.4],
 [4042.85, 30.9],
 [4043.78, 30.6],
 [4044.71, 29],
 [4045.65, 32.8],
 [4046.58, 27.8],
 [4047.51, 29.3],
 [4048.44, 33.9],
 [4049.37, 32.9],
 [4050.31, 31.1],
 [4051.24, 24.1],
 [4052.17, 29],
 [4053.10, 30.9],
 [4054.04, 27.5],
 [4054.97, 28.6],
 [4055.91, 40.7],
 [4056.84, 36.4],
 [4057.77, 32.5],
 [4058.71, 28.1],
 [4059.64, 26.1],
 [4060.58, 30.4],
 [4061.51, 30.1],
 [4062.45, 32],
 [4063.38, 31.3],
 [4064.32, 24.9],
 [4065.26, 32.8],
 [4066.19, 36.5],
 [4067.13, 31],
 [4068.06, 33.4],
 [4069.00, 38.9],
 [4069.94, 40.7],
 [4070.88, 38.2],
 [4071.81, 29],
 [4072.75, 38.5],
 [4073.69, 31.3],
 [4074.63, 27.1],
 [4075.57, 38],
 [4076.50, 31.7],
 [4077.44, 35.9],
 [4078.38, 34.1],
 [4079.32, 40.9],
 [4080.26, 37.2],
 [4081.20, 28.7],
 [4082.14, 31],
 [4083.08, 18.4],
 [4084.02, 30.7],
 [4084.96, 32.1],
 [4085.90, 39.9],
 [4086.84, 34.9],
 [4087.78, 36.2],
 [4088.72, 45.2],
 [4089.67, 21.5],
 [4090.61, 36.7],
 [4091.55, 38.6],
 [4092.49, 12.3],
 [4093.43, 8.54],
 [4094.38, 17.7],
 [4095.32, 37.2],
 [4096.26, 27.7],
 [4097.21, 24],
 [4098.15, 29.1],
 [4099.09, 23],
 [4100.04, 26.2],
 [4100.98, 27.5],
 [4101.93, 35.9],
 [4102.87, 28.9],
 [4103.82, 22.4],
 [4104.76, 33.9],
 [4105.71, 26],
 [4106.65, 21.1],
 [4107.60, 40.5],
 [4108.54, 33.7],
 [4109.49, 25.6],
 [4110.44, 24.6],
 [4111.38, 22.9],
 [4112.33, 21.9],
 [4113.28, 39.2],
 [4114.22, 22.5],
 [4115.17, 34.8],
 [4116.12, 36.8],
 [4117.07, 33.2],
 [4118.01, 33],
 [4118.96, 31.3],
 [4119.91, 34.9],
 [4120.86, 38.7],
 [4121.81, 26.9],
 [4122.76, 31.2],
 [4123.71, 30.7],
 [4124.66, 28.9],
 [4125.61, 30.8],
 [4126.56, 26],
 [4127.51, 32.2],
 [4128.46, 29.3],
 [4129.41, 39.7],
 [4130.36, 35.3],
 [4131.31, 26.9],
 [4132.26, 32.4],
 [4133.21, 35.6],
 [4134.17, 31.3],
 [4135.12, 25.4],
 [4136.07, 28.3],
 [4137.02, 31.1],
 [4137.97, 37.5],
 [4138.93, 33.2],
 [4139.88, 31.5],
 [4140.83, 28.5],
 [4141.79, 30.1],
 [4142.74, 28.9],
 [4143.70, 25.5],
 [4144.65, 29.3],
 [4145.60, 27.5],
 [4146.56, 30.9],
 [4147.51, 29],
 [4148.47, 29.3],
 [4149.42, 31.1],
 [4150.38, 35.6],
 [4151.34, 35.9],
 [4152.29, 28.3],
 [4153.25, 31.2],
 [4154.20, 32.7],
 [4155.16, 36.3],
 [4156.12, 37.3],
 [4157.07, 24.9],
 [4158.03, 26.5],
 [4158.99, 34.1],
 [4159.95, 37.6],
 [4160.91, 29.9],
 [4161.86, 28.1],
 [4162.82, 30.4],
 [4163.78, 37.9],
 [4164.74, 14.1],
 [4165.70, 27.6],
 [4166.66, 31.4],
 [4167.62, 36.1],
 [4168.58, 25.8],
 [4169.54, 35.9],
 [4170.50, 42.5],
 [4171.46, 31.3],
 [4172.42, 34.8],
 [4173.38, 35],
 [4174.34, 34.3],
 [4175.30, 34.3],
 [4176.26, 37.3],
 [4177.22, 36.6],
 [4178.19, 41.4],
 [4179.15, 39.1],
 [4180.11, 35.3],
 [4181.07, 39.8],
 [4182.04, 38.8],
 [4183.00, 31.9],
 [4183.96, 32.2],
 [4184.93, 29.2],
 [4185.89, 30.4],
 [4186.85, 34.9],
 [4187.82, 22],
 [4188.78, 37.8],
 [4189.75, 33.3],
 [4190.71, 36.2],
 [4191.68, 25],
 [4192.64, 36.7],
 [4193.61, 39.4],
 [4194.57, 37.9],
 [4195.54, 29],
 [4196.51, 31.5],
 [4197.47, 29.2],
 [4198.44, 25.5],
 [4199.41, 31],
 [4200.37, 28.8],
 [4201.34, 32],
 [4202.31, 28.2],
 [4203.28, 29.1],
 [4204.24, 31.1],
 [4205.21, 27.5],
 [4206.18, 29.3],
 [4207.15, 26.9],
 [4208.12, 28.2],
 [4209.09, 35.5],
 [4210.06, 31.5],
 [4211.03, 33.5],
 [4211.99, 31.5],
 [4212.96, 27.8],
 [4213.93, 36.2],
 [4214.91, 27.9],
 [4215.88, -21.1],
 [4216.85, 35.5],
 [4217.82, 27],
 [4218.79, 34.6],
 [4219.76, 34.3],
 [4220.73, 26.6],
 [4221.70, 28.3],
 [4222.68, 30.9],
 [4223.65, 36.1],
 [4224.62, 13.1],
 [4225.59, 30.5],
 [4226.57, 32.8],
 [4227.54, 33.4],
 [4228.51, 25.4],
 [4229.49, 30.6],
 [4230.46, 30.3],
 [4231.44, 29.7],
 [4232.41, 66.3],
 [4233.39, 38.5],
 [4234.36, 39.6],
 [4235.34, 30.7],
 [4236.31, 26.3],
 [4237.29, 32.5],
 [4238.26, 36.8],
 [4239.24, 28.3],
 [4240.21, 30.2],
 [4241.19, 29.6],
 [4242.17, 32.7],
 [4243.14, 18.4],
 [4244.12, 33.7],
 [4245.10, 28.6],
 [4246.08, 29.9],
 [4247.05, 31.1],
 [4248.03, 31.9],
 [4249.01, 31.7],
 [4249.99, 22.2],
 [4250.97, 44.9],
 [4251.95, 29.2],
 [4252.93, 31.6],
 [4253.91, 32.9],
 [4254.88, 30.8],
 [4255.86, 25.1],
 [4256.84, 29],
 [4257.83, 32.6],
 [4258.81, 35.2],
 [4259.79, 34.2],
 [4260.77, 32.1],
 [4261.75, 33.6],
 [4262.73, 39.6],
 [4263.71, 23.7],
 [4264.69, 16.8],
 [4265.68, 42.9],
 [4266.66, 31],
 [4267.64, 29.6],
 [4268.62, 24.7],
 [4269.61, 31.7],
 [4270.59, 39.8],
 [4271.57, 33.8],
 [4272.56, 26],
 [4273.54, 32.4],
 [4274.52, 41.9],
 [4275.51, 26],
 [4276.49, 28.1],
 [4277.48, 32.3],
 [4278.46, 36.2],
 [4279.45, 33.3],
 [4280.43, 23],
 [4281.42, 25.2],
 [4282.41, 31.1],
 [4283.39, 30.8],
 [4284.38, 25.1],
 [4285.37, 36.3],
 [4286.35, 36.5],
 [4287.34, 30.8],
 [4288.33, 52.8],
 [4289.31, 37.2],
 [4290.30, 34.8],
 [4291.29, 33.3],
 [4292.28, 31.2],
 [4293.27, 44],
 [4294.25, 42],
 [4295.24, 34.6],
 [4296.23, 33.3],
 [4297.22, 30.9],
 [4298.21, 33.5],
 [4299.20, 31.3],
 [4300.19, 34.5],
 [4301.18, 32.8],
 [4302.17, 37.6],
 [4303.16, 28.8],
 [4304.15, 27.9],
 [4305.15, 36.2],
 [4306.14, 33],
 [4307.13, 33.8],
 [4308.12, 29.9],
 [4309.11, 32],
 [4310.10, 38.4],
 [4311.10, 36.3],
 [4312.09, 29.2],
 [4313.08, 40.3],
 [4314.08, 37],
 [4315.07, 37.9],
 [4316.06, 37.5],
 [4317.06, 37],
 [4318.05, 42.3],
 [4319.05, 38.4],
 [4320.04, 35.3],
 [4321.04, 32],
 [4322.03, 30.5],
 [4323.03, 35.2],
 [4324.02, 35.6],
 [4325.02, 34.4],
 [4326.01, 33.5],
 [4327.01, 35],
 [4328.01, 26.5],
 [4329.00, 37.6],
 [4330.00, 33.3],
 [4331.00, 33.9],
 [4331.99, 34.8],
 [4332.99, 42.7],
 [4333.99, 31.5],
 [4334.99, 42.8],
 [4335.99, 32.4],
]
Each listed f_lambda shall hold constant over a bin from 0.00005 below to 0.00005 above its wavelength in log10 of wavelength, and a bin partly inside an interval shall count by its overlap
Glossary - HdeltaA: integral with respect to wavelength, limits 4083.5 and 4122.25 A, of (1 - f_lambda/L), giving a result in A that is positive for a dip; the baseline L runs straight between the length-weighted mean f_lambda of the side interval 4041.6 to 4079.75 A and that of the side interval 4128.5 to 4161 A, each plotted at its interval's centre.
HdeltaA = 2.5 A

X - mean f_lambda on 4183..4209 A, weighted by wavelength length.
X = 30.9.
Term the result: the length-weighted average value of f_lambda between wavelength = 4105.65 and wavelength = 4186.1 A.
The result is 31.8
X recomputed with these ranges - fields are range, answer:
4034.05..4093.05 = 32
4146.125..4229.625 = 31.2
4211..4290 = 31.2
